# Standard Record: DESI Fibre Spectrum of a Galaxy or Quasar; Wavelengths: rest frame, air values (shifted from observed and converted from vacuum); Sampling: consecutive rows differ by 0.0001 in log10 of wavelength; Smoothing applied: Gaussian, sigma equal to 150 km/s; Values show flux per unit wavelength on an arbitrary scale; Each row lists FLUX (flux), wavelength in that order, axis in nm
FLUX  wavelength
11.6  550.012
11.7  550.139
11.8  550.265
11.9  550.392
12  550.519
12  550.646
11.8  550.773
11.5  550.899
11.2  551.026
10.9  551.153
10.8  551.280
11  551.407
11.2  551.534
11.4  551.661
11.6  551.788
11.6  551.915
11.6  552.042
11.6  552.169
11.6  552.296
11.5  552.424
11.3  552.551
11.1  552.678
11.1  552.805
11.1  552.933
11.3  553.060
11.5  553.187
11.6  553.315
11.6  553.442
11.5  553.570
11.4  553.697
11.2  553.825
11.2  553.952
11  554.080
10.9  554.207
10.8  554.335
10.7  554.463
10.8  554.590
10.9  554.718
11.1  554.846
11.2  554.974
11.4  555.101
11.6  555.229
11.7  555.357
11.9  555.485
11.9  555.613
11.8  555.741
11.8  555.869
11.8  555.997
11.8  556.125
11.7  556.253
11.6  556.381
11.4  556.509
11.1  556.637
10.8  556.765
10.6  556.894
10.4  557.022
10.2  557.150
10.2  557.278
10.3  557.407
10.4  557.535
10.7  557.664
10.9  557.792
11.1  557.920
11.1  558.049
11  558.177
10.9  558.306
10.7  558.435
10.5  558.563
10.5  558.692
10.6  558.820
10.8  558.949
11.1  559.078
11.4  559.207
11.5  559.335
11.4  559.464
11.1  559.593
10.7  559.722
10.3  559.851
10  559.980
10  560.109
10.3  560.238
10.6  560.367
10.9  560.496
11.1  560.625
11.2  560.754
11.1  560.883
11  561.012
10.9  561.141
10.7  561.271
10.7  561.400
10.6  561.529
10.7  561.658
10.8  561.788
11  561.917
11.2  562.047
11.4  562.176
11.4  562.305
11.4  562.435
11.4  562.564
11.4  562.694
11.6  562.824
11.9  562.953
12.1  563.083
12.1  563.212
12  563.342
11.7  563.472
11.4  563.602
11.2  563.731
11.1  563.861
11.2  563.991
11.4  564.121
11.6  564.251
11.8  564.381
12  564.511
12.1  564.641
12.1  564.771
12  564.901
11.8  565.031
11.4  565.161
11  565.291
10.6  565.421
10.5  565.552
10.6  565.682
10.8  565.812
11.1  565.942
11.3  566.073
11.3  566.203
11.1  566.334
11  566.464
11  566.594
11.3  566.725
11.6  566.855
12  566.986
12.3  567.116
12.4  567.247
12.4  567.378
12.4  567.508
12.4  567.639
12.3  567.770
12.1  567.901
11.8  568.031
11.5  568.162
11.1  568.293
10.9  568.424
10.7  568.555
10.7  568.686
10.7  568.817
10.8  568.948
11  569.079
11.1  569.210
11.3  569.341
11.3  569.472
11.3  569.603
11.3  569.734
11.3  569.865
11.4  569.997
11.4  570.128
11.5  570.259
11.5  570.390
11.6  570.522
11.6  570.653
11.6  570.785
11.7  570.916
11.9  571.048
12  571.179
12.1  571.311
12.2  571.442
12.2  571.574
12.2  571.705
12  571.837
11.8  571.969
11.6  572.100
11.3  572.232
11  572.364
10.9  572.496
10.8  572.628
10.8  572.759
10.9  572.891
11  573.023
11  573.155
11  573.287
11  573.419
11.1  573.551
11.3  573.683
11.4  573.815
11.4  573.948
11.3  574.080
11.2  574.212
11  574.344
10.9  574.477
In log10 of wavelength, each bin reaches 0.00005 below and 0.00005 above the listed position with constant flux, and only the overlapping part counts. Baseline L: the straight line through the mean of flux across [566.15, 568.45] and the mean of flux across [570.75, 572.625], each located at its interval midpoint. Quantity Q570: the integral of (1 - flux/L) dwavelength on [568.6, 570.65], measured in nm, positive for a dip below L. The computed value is 0.088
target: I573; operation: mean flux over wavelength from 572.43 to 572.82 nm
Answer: 10.9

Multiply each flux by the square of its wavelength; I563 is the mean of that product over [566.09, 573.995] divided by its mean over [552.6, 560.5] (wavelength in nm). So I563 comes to 1.09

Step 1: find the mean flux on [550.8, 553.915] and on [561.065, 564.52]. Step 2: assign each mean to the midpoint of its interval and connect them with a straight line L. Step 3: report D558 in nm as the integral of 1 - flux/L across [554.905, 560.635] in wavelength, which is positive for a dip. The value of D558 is 0.18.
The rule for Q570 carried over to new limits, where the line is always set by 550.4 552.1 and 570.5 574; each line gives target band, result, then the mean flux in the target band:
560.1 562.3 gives 0.11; 10.9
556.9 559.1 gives 0.15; 10.7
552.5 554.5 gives 0.04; 11.2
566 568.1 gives -0.06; 11.8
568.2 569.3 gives 0.05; 10.9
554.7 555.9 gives -0.01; 11.5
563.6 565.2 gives -0.03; 11.6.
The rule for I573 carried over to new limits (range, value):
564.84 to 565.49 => 11.3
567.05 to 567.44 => 12.4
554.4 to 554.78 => 10.8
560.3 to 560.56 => 10.7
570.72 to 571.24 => 11.8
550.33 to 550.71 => 11.9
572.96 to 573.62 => 11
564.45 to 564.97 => 12.1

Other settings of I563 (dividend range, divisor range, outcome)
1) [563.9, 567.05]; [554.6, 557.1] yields 1.03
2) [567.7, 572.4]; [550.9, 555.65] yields 1.08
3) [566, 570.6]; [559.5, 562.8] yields 1.08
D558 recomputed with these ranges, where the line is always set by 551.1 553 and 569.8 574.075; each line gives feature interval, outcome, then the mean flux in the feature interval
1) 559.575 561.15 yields 0.09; 10.7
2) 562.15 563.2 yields -0.02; 11.6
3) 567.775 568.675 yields 0.00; 11.4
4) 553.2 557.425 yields 0.04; 11.2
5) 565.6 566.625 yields 0.03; 11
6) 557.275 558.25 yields 0.05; 10.7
